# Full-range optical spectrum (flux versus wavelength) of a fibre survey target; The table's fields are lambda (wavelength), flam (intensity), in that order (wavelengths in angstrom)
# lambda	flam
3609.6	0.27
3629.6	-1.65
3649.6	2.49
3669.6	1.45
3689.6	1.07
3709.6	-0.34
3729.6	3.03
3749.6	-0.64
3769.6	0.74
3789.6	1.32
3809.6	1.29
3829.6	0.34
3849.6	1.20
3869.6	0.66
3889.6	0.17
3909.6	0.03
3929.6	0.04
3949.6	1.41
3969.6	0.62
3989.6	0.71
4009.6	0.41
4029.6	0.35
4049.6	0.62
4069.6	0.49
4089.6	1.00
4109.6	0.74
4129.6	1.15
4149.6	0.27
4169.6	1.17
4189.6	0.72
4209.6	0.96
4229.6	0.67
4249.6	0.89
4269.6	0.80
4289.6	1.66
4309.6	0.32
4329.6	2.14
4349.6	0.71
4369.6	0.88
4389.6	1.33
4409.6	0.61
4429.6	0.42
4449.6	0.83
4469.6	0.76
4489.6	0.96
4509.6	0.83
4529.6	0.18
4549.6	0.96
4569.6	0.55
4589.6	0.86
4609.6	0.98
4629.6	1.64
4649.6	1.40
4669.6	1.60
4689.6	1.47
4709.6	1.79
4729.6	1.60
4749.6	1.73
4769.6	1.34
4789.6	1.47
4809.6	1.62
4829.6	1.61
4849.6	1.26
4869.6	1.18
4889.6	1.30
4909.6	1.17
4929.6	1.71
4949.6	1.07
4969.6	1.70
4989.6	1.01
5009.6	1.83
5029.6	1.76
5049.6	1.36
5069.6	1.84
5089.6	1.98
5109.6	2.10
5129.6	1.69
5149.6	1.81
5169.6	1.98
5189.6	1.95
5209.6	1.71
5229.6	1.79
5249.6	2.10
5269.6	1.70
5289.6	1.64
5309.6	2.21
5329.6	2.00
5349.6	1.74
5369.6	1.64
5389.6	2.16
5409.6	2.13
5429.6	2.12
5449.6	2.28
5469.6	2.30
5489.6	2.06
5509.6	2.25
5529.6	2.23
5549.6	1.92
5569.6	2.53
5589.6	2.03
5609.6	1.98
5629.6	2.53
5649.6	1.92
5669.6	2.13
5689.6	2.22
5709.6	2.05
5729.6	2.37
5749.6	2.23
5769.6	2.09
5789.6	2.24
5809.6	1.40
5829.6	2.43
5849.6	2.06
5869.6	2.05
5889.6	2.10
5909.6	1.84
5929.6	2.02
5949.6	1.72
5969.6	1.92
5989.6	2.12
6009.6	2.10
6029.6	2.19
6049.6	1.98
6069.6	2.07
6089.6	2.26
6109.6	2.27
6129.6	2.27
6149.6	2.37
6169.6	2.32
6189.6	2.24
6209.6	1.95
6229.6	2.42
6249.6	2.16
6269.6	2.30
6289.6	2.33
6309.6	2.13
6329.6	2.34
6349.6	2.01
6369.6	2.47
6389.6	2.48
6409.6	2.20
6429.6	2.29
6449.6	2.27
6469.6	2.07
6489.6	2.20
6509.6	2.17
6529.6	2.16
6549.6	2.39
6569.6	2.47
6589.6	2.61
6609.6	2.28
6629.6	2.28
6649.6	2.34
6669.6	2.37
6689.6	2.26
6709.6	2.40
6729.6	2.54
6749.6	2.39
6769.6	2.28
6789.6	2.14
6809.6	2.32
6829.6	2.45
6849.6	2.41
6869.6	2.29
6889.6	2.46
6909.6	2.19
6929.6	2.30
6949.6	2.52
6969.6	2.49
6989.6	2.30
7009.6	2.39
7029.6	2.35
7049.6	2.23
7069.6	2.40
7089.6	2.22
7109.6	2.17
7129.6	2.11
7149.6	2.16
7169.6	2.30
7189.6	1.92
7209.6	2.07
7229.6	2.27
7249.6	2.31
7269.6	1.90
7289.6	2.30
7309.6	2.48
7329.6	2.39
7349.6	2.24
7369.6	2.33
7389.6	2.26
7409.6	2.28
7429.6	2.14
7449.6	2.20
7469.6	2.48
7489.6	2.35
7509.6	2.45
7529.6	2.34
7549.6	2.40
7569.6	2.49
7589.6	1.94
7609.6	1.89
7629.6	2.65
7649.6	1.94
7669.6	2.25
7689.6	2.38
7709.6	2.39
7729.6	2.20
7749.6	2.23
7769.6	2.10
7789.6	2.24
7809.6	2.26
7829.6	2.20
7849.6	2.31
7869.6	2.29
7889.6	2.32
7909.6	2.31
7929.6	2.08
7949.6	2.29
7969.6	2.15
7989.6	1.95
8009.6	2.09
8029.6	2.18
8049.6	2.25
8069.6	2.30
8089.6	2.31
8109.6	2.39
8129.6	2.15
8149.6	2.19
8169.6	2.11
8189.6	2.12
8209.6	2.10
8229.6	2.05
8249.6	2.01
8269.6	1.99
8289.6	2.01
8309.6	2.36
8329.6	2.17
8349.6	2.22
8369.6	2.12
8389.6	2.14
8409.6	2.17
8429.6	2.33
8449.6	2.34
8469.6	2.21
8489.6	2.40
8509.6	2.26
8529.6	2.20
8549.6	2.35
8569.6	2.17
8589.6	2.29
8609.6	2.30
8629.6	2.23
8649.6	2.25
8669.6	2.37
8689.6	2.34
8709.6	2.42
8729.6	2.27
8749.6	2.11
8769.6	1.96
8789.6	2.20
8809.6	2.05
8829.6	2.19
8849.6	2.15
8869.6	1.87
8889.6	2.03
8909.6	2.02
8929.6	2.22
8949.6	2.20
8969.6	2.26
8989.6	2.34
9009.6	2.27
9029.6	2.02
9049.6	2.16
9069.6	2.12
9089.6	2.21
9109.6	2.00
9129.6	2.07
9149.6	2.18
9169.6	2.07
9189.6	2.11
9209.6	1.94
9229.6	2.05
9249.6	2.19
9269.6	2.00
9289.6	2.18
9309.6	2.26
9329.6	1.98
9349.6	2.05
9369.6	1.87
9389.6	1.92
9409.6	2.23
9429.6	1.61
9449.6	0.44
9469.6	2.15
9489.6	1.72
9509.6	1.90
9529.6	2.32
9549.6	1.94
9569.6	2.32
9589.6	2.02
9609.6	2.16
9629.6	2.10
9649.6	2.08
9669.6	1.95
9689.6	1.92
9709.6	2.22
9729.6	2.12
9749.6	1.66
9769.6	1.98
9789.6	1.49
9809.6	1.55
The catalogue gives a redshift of 0.151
